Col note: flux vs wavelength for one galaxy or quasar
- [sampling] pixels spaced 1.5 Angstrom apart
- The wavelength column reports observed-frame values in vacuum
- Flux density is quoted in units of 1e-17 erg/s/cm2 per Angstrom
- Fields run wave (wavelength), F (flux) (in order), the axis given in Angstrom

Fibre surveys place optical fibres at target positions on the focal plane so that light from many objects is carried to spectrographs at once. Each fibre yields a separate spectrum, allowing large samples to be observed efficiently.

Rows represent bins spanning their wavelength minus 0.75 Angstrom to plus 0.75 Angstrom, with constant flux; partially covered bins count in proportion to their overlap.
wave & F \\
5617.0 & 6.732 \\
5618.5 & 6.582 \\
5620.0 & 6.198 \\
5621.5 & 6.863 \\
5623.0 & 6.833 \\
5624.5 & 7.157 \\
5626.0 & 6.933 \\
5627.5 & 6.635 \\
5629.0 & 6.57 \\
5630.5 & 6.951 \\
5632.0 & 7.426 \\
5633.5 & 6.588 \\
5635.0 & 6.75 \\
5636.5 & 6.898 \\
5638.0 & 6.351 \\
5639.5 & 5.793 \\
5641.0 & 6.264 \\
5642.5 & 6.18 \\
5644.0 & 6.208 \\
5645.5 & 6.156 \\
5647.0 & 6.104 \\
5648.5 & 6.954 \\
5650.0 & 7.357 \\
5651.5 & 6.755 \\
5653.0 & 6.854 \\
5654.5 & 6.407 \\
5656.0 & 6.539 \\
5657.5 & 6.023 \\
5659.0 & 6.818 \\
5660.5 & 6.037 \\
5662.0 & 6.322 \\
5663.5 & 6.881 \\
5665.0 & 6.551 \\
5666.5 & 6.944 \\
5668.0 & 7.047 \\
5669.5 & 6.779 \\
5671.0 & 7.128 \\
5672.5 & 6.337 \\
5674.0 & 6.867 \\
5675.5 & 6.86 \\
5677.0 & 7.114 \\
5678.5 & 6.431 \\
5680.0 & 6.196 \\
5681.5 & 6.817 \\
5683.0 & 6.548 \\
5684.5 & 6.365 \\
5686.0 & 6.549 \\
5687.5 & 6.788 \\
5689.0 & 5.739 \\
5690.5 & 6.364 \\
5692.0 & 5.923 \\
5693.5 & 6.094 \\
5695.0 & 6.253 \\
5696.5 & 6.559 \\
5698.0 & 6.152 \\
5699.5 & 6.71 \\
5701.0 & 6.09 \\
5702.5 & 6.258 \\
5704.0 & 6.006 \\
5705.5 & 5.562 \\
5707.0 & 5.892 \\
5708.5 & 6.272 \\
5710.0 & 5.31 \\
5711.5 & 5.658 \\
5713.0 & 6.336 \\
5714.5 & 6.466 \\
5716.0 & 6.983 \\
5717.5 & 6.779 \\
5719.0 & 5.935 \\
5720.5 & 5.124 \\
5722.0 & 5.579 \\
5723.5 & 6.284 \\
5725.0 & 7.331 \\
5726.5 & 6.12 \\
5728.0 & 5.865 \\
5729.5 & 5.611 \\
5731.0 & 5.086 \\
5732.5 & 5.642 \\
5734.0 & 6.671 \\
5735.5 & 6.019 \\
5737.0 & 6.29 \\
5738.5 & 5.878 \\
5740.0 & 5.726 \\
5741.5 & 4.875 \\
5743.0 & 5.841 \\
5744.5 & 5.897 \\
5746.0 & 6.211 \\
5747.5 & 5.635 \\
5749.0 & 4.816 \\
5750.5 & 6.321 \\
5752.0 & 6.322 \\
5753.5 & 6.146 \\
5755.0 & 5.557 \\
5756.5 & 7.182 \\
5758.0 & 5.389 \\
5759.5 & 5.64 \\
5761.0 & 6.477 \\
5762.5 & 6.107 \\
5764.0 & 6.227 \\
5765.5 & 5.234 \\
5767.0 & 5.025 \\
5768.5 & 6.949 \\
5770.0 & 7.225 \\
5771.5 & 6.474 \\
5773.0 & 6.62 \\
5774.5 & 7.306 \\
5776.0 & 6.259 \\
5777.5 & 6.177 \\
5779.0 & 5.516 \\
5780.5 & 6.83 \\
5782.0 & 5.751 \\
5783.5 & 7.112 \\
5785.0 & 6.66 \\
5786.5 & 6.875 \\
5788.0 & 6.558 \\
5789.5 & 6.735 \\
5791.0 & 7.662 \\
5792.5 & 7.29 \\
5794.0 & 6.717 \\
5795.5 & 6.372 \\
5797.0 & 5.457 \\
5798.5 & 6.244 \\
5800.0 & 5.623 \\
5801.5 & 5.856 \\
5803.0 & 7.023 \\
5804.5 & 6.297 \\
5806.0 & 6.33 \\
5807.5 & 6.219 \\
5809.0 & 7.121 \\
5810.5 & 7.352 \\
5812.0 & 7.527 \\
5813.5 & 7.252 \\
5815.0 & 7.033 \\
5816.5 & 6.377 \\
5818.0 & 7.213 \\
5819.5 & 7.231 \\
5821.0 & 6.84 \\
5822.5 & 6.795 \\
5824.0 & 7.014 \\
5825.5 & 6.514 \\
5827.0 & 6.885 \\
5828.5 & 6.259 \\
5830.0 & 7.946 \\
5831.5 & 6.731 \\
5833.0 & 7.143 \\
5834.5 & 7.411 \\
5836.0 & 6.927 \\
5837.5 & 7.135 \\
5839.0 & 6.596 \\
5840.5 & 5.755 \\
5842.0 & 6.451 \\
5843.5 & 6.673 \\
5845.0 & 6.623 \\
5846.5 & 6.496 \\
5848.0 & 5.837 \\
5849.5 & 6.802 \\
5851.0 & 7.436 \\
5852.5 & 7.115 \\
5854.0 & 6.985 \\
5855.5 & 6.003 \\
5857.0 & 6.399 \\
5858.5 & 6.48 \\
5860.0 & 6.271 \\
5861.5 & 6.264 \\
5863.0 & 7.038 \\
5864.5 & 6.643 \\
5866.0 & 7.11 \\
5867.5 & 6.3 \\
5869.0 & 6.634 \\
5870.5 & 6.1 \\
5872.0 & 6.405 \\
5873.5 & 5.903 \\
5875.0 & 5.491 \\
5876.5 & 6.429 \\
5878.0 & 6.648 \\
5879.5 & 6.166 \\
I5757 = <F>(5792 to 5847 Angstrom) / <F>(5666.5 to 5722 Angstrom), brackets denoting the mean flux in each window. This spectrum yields 1.06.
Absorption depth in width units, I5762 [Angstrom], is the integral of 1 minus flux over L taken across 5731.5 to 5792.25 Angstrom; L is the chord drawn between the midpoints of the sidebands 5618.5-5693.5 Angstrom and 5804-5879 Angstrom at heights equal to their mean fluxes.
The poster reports 4.1 Angstrom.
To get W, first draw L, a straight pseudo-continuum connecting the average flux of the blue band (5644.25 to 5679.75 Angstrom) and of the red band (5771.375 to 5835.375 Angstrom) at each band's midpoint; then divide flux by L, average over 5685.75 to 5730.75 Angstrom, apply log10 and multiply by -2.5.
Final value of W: 0.09 mag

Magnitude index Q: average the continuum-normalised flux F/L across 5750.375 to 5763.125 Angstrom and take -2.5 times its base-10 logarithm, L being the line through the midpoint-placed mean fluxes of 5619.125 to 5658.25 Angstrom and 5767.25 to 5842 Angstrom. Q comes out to 0.095 mag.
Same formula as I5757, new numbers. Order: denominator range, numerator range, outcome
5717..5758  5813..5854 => 1.15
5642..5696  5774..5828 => 1.02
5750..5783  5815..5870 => 1.08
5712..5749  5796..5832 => 1.12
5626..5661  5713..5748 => 0.92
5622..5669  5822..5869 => 1.01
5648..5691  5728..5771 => 0.89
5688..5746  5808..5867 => 1.13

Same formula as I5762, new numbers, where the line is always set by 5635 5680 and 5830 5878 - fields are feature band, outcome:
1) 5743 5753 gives 1.1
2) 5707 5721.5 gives 1.1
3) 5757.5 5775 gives 1.0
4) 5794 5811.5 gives 0.5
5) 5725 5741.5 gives 1.7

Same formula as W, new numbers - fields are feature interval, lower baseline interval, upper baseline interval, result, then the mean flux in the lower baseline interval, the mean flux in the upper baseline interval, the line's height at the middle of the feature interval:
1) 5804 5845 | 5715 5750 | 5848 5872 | -0.07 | 5.93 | 6.61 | 6.42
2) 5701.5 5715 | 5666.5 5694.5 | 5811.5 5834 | 0.12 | 6.56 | 6.98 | 6.64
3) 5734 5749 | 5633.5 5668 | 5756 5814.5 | 0.12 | 6.52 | 6.48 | 6.49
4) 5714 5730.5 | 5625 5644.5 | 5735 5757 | -0.02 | 6.59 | 5.9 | 6.05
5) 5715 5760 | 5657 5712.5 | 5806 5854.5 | 0.10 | 6.39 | 6.86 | 6.56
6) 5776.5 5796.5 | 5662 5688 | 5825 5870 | 0.01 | 6.71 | 6.69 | 6.7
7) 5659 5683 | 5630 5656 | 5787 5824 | -0.01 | 6.58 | 6.72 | 6.61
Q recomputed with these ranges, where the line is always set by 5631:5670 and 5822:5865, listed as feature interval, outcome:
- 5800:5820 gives -0.02 mag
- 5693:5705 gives 0.06 mag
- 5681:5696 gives 0.04 mag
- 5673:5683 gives -0.02 mag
